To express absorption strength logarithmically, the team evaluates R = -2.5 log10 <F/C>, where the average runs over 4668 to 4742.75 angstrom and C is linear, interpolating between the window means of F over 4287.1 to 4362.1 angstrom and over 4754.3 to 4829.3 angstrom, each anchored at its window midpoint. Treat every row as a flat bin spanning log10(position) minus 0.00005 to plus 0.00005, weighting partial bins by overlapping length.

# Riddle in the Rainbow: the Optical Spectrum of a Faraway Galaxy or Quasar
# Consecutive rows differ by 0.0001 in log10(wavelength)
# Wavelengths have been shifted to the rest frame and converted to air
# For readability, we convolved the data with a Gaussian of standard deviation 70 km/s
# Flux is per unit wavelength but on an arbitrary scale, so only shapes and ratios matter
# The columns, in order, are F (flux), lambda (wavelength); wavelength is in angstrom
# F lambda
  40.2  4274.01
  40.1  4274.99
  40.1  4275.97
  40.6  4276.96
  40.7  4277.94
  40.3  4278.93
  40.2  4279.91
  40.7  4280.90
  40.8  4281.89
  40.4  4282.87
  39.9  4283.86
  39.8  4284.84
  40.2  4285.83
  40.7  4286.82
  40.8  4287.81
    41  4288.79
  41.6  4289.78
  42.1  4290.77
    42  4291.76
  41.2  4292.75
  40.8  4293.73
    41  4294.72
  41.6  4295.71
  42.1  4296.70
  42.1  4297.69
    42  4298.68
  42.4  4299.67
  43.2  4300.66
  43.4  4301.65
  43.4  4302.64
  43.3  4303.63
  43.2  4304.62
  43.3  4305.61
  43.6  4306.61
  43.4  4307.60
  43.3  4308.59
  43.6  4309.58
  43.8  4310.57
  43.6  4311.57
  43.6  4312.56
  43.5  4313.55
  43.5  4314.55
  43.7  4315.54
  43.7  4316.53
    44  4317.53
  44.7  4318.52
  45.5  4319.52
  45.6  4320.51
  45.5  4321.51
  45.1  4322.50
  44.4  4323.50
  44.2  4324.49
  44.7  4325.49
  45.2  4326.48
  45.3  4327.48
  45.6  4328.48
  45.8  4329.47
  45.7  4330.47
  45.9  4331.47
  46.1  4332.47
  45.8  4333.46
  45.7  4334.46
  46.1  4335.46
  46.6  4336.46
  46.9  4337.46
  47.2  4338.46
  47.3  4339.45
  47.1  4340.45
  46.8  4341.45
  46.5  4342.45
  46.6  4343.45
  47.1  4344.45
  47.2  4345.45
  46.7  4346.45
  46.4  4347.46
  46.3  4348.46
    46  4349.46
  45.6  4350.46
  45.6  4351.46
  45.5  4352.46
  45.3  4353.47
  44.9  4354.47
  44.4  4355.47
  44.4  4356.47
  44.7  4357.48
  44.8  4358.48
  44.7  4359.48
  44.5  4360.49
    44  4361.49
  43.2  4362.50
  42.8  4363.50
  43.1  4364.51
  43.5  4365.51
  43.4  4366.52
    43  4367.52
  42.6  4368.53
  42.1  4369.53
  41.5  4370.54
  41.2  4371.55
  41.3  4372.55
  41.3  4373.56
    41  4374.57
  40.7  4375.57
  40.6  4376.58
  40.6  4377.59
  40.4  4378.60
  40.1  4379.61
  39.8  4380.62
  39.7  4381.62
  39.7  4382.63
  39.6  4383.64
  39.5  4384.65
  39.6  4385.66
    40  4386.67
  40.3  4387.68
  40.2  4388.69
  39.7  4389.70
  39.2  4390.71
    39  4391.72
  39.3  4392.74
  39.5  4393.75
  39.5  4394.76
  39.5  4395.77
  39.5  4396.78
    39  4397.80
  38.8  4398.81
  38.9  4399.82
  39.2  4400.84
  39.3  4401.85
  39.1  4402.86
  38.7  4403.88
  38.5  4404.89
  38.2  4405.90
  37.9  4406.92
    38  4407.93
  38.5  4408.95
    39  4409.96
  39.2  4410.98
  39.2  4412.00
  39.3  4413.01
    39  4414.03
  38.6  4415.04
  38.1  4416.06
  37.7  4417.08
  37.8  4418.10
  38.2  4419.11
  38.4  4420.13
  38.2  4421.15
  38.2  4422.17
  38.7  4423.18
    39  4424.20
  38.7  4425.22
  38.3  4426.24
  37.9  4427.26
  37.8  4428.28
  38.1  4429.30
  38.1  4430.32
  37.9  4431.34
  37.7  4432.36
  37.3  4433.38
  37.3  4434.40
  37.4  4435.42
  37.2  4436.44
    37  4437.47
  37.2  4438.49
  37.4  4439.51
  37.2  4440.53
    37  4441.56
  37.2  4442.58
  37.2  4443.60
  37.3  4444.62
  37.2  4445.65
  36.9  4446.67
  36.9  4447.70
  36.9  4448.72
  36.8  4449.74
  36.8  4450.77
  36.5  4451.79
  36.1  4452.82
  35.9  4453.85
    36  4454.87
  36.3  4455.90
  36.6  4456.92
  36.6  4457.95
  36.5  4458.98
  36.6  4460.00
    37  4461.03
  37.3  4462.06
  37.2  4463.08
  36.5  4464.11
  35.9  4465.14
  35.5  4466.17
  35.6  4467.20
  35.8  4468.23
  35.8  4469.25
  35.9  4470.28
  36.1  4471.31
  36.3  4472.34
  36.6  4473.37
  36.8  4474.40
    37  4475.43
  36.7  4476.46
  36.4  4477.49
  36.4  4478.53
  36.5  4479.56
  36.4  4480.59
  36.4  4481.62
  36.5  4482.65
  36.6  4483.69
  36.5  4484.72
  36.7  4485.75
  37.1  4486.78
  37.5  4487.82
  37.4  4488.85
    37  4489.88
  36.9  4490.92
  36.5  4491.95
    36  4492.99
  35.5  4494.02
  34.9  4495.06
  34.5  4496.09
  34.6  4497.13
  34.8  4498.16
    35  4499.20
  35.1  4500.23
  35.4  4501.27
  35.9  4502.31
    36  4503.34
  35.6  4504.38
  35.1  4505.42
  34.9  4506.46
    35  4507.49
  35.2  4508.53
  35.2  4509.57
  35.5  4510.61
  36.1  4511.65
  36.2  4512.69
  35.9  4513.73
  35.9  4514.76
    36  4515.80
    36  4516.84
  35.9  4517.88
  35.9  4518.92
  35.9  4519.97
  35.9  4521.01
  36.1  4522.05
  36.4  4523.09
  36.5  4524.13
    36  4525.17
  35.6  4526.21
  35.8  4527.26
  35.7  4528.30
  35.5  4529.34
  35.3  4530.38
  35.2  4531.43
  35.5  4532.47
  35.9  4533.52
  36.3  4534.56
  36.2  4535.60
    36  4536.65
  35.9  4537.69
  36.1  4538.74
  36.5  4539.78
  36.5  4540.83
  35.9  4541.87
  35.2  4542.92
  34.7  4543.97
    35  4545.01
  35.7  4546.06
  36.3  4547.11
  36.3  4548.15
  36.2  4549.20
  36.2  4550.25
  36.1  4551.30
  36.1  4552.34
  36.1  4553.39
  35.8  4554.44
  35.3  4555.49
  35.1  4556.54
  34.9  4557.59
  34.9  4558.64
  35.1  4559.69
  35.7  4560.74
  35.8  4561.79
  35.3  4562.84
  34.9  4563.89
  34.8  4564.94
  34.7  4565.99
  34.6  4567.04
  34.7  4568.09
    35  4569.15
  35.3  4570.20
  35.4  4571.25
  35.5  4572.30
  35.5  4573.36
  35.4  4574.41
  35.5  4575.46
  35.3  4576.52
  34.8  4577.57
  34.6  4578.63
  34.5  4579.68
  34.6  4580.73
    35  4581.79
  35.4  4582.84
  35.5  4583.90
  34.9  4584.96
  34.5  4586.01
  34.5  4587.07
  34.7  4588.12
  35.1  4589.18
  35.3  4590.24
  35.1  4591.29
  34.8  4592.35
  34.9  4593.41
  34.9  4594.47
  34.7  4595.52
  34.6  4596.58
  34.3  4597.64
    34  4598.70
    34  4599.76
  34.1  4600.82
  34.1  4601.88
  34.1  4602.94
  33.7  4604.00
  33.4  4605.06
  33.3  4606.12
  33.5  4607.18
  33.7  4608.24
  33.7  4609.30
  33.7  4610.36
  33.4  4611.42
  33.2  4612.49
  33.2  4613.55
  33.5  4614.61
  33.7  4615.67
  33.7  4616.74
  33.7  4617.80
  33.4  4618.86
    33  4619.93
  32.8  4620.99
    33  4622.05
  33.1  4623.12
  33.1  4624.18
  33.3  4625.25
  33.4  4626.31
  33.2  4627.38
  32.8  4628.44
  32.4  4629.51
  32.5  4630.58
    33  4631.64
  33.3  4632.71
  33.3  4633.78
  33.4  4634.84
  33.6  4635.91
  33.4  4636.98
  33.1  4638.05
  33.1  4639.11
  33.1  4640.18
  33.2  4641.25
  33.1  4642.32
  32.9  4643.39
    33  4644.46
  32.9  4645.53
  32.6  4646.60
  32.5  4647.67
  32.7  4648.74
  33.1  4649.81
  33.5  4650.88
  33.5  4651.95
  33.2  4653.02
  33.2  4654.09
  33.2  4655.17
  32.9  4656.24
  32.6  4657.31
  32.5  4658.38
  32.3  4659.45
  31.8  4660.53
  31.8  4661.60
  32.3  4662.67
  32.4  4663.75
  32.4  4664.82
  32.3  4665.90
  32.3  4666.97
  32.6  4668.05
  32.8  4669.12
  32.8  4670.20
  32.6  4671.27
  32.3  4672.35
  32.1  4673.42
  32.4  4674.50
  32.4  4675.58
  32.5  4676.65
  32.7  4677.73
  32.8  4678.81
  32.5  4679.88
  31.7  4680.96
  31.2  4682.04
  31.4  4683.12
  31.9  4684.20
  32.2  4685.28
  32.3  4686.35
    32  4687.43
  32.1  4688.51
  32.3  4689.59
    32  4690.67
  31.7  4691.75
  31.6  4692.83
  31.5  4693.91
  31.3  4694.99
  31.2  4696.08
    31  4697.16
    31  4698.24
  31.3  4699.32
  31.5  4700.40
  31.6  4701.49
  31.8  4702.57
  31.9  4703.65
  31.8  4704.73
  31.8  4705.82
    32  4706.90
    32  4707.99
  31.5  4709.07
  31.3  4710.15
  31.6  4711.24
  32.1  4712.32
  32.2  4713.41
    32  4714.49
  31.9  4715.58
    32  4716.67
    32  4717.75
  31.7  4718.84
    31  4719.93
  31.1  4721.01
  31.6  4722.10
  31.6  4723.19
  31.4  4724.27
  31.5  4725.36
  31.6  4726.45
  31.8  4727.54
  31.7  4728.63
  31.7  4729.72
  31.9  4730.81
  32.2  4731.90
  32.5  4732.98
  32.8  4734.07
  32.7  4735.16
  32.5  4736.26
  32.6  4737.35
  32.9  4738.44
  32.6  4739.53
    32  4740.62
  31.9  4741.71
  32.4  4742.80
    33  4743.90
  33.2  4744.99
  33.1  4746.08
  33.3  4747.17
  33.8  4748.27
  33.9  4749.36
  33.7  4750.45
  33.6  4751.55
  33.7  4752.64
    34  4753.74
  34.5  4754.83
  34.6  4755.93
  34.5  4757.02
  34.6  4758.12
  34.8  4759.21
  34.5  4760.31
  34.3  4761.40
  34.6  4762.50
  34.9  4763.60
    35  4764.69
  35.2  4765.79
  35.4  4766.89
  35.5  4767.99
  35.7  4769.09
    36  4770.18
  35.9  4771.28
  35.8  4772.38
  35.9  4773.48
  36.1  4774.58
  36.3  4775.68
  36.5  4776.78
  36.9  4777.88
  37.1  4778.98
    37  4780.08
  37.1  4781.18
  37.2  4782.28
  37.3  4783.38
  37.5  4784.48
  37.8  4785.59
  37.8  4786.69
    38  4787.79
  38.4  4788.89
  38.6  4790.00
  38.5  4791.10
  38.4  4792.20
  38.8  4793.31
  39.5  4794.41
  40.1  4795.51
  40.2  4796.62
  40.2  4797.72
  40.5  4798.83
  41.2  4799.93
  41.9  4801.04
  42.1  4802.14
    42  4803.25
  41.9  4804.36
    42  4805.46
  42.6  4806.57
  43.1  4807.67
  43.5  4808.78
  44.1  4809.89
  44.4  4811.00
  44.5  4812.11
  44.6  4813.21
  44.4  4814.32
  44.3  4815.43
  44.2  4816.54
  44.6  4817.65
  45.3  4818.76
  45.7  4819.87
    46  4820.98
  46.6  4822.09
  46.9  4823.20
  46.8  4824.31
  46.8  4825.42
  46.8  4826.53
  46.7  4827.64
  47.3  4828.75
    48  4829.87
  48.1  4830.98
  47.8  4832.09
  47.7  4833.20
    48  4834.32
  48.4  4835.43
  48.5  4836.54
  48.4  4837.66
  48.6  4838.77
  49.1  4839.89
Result 0.26 mag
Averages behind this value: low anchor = 44.4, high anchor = 39.8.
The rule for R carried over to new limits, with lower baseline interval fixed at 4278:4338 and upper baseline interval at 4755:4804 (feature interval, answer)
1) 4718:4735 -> 0.19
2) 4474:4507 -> 0.14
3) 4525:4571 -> 0.13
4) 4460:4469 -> 0.14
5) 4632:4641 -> 0.18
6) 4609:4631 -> 0.18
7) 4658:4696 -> 0.20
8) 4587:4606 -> 0.15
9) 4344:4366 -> -0.06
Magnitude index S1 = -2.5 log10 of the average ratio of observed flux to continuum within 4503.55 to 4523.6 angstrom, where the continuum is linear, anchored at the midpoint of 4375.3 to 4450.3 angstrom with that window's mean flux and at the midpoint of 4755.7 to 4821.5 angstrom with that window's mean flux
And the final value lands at 0.09 mag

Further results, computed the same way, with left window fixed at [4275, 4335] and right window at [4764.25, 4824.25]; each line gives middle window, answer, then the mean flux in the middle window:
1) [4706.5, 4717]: 0.26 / 31.8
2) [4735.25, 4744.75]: 0.24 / 32.5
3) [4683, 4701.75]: 0.27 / 31.7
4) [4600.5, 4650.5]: 0.23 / 33.3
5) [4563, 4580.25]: 0.18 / 35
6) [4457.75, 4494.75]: 0.15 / 36.5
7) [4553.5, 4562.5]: 0.17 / 35.3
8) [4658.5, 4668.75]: 0.26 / 32.3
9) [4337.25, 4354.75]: -0.09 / 46.4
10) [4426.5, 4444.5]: 0.13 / 37.5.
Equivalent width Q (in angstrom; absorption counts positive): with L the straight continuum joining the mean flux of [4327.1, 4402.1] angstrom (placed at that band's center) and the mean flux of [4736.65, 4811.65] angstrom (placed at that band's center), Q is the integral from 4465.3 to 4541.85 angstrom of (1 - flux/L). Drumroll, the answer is 9.27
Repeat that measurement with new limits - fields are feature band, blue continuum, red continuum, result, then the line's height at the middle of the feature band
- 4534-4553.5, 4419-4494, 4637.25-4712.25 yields -0.5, 35.1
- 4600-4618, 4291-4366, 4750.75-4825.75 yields 3.3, 41.3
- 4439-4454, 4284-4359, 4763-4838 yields 2.3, 43.5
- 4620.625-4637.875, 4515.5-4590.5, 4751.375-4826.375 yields 1.7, 36.7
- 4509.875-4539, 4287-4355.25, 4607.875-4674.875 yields 1.0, 37.2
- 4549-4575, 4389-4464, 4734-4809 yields 1.4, 37.4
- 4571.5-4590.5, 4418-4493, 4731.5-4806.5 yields 0.8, 36.6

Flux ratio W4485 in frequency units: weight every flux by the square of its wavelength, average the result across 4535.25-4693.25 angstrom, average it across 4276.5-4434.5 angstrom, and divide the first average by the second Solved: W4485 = 0.9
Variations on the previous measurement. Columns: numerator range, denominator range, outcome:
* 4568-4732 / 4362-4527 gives 0.96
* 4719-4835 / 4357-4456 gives 1.14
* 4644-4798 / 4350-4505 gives 0.99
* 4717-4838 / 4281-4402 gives 1.08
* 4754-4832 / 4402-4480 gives 1.25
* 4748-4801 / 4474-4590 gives 1.14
